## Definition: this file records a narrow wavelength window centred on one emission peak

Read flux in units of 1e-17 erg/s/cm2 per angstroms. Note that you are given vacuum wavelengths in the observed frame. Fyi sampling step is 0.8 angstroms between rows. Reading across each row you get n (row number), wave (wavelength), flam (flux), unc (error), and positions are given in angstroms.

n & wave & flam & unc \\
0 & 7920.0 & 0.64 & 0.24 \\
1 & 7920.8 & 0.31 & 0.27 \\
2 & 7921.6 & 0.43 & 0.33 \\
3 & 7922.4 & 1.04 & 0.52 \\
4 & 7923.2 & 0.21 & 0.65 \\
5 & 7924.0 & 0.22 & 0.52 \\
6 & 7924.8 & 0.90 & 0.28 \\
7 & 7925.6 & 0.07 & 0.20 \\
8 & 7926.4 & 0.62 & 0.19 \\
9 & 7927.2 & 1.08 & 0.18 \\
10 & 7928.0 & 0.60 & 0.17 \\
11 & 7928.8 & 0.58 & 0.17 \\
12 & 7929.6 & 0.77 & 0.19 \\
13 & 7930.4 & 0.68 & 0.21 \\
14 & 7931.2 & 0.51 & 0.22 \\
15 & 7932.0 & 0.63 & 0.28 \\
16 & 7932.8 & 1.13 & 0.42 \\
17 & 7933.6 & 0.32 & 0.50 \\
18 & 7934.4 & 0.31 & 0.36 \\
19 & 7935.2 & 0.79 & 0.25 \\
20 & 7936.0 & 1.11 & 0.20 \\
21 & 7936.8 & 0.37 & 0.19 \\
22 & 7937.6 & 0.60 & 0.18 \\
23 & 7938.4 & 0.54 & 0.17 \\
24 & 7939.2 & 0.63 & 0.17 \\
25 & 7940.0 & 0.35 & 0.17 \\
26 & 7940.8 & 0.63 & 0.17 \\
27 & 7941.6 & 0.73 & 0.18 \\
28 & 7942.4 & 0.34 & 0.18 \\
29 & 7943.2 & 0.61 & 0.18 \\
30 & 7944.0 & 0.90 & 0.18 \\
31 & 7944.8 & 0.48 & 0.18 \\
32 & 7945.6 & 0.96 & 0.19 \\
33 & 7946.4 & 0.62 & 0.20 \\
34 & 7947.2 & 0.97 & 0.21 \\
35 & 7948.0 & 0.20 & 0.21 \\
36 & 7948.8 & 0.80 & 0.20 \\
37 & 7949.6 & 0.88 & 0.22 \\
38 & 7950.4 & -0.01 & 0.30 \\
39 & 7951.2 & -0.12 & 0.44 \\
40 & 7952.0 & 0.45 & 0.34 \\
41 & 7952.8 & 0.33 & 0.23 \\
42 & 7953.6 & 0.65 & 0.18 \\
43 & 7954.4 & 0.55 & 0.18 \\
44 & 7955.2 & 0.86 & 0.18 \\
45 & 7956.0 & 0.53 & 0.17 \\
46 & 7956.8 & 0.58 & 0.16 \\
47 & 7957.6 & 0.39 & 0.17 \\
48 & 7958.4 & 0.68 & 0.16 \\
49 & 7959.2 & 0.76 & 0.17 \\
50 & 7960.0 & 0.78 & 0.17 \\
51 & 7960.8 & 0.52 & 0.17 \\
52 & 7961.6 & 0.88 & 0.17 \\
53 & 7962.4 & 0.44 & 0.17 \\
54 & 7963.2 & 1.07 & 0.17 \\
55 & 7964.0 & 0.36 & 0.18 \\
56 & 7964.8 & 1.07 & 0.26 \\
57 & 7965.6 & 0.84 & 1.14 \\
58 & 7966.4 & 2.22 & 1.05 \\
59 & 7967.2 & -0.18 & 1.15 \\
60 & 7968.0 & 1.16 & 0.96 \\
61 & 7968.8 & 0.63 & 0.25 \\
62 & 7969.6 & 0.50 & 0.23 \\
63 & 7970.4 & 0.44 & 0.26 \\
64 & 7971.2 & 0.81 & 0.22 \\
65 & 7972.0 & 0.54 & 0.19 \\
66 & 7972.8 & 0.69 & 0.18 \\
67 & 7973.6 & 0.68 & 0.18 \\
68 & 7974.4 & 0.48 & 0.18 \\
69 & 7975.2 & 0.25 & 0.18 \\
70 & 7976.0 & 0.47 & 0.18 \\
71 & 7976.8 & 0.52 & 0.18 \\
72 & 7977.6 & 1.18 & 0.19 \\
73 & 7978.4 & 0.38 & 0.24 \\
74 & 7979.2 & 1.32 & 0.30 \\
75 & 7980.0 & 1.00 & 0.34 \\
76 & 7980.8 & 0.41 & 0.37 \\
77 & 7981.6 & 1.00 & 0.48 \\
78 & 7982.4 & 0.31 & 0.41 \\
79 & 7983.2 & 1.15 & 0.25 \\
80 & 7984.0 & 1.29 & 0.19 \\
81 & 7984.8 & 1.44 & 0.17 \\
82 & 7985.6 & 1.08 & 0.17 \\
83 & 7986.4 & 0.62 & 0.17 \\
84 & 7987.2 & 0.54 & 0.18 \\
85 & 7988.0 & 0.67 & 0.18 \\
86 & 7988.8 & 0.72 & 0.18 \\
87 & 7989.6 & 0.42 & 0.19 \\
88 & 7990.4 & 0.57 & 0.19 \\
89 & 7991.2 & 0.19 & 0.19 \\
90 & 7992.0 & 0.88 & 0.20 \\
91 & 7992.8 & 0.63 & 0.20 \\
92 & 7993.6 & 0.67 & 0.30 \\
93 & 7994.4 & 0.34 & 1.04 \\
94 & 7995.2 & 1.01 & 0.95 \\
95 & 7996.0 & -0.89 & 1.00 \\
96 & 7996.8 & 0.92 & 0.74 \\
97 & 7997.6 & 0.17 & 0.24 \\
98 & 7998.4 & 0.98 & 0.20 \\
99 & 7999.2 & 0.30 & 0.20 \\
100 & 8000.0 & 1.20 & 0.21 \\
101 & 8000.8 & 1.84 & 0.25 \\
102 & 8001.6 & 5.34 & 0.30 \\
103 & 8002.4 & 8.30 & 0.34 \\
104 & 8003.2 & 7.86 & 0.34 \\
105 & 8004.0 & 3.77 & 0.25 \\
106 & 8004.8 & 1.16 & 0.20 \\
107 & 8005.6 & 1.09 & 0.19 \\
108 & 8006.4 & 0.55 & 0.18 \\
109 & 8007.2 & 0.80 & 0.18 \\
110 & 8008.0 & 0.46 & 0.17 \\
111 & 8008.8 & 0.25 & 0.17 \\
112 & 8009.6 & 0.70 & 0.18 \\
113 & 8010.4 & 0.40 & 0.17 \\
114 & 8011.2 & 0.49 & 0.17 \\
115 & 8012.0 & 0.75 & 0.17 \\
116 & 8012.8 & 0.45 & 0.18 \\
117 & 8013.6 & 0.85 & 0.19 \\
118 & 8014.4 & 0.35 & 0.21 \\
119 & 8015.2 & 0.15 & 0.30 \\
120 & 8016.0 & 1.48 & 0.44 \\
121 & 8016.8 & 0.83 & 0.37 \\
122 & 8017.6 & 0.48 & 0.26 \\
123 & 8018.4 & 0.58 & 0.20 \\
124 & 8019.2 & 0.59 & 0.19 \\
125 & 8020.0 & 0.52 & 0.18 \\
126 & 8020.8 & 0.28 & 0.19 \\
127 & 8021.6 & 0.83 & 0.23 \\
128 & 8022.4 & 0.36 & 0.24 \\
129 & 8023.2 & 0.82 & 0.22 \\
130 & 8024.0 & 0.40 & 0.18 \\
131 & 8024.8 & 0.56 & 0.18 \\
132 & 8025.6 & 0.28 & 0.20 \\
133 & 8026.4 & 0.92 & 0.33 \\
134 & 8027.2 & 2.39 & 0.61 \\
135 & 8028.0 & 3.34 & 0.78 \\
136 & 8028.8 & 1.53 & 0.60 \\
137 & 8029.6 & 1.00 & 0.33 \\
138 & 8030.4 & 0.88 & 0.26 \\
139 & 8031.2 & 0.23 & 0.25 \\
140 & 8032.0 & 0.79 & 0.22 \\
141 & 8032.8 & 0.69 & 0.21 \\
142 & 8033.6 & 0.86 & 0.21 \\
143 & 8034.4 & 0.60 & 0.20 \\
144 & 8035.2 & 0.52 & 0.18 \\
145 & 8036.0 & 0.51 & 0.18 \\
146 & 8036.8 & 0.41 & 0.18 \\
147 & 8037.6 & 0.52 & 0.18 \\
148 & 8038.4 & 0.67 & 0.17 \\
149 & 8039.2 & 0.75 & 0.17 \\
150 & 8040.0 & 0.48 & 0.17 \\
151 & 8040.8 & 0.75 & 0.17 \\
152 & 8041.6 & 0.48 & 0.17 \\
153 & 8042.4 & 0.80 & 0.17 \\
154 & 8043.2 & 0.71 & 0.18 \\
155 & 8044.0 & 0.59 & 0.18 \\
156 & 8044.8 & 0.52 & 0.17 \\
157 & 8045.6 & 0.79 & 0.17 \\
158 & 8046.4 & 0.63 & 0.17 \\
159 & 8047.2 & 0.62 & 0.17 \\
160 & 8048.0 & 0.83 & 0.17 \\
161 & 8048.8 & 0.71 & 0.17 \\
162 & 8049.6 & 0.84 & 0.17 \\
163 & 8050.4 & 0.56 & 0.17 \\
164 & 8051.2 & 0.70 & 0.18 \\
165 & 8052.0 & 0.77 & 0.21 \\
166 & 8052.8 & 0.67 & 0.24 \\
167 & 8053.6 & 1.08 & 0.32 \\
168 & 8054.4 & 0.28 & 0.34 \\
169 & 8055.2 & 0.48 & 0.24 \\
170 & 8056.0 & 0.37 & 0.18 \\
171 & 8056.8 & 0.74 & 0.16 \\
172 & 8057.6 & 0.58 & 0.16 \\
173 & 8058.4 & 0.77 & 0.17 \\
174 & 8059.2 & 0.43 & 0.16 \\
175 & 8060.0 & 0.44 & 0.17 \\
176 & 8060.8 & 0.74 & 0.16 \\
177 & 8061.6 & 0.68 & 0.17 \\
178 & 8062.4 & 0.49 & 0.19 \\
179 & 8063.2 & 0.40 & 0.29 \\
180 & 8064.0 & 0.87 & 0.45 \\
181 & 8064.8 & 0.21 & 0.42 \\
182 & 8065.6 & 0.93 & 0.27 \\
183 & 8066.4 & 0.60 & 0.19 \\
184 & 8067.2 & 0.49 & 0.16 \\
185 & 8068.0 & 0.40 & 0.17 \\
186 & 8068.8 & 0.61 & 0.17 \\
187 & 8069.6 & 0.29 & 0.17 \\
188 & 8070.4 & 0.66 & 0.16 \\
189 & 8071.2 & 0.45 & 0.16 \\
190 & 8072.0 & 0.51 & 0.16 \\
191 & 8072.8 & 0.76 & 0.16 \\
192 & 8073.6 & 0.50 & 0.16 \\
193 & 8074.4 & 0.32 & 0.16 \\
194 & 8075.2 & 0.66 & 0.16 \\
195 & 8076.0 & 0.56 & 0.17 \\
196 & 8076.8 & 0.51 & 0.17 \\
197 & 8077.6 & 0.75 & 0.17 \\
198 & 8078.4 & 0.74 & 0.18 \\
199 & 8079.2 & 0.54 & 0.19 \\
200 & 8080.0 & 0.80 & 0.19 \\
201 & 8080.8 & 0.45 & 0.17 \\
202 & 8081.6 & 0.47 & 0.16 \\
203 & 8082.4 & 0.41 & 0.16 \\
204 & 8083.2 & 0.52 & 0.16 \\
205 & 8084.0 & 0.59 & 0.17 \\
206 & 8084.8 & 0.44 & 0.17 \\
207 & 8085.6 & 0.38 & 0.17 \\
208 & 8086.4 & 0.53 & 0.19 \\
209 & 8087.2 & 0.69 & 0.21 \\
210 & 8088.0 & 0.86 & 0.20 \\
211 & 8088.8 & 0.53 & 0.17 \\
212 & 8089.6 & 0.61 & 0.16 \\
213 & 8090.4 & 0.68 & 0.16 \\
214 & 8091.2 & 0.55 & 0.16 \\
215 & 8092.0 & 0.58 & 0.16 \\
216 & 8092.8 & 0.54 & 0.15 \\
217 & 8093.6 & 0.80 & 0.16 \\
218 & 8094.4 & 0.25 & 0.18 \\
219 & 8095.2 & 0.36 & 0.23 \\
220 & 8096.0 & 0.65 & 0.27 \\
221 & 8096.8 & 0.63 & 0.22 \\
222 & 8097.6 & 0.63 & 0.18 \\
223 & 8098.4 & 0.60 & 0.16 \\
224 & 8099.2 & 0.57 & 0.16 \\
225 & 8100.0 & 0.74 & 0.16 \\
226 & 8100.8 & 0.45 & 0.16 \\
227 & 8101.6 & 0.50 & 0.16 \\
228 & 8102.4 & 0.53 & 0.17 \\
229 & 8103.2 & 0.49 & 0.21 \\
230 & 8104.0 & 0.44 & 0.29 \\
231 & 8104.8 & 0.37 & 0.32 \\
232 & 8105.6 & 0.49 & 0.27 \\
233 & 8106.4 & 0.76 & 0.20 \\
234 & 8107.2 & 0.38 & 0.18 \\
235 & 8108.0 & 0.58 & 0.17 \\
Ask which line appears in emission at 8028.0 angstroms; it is [N II] 6583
